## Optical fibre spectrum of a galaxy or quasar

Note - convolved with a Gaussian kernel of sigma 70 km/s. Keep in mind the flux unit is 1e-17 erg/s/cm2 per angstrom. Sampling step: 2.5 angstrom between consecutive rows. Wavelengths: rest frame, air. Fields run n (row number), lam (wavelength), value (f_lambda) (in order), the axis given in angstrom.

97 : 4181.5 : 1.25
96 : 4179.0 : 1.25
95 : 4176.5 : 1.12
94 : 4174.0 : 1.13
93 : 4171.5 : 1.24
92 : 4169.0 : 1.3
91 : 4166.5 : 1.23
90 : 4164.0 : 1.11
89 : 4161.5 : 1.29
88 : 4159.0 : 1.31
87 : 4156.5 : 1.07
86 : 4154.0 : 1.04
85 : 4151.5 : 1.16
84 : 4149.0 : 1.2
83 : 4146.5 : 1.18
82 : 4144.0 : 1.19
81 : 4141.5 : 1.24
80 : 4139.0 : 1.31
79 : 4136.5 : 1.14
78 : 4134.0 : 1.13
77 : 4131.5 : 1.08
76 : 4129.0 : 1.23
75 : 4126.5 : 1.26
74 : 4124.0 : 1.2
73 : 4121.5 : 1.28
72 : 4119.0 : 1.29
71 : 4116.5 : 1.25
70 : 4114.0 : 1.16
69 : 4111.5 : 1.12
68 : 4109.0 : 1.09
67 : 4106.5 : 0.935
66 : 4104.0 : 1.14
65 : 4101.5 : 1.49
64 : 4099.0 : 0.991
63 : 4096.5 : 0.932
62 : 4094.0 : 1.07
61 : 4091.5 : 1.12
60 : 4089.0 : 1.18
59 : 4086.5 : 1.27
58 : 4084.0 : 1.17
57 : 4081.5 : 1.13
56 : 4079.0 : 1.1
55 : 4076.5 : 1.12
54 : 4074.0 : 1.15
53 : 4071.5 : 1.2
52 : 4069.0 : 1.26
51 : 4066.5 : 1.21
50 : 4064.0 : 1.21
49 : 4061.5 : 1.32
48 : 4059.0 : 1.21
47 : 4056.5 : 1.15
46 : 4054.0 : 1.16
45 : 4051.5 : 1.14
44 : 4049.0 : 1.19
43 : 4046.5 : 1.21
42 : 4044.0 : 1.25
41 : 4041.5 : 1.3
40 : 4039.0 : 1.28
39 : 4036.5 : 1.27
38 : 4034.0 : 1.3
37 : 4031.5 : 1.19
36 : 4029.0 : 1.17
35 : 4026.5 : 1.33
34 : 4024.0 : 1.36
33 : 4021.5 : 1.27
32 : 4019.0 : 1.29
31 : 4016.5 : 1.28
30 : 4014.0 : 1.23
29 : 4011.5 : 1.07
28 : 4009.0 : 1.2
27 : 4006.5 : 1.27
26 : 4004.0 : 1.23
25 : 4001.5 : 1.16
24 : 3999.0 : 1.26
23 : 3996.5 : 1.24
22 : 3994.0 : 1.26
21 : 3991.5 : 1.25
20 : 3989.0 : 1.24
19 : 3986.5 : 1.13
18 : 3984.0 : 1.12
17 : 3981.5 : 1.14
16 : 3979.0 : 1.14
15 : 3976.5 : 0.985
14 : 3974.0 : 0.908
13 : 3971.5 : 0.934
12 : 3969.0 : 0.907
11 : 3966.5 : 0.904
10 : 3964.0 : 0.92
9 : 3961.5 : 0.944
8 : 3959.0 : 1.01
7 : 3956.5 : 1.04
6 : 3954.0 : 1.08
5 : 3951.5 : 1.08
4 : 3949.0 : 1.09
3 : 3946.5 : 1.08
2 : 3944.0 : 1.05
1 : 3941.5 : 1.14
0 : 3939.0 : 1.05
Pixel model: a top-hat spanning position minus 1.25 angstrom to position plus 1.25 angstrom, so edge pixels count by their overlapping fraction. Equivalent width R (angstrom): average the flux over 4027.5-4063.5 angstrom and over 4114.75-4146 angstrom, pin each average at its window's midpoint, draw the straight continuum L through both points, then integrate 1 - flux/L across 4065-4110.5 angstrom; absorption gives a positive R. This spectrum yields 2.9 angstrom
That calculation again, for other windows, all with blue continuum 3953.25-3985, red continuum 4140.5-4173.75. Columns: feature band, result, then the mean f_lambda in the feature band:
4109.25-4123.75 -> -0.7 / 1.21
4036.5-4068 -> -3.9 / 1.22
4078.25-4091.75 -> -0.6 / 1.17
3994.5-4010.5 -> -3.0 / 1.23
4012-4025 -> -2.7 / 1.27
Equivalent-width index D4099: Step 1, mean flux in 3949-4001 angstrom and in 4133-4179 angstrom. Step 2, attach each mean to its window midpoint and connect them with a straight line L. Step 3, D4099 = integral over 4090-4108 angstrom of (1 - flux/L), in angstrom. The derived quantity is 0.9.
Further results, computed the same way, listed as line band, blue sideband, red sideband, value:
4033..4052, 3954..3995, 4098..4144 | -2.2 angstrom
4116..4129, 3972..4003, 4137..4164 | -0.7 angstrom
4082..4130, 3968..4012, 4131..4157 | -0.4 angstrom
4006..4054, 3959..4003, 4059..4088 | -4.1 angstrom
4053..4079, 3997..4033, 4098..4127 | 0.3 angstrom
